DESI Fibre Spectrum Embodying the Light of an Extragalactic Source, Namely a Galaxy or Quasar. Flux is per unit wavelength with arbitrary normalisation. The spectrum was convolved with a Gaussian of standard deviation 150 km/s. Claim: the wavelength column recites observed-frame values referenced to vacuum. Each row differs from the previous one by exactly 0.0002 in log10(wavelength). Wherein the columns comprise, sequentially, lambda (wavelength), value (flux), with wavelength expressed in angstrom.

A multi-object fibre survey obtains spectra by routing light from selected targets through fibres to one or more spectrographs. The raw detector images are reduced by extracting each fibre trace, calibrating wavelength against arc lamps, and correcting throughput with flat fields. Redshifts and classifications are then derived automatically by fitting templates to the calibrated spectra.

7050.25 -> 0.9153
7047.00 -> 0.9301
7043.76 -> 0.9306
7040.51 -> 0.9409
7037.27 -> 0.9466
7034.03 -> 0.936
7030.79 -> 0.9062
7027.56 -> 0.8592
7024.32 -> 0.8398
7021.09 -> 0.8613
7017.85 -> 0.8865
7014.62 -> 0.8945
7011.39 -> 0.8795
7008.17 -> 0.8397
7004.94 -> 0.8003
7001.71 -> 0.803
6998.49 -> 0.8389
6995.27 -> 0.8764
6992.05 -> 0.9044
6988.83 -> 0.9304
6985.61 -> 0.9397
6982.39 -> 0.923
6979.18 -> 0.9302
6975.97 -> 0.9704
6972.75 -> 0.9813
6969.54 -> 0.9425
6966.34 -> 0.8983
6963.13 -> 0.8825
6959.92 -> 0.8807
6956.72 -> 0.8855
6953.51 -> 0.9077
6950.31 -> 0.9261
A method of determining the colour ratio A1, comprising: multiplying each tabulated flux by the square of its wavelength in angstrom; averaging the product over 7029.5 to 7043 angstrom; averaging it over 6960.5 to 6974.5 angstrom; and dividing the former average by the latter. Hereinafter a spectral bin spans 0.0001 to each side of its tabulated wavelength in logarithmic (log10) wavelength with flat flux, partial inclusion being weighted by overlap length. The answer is 1.0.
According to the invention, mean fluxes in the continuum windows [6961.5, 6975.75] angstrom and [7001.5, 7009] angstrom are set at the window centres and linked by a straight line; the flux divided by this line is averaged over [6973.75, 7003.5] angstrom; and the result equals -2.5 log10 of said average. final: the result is -0.04 mag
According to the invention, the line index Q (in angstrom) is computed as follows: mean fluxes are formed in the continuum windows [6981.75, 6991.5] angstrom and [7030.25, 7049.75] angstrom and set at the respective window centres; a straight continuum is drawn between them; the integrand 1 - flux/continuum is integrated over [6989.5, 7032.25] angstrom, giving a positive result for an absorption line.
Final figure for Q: 3.1 angstrom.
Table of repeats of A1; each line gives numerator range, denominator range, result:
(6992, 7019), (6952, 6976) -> 0.95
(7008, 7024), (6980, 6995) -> 0.96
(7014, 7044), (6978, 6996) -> 0.99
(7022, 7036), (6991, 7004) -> 1.05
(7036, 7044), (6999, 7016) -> 1.13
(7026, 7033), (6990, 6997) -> 1.01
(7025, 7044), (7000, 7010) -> 1.13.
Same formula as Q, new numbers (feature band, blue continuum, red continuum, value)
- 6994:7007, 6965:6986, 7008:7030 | 1.03 angstrom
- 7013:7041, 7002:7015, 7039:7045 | -0.01 angstrom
